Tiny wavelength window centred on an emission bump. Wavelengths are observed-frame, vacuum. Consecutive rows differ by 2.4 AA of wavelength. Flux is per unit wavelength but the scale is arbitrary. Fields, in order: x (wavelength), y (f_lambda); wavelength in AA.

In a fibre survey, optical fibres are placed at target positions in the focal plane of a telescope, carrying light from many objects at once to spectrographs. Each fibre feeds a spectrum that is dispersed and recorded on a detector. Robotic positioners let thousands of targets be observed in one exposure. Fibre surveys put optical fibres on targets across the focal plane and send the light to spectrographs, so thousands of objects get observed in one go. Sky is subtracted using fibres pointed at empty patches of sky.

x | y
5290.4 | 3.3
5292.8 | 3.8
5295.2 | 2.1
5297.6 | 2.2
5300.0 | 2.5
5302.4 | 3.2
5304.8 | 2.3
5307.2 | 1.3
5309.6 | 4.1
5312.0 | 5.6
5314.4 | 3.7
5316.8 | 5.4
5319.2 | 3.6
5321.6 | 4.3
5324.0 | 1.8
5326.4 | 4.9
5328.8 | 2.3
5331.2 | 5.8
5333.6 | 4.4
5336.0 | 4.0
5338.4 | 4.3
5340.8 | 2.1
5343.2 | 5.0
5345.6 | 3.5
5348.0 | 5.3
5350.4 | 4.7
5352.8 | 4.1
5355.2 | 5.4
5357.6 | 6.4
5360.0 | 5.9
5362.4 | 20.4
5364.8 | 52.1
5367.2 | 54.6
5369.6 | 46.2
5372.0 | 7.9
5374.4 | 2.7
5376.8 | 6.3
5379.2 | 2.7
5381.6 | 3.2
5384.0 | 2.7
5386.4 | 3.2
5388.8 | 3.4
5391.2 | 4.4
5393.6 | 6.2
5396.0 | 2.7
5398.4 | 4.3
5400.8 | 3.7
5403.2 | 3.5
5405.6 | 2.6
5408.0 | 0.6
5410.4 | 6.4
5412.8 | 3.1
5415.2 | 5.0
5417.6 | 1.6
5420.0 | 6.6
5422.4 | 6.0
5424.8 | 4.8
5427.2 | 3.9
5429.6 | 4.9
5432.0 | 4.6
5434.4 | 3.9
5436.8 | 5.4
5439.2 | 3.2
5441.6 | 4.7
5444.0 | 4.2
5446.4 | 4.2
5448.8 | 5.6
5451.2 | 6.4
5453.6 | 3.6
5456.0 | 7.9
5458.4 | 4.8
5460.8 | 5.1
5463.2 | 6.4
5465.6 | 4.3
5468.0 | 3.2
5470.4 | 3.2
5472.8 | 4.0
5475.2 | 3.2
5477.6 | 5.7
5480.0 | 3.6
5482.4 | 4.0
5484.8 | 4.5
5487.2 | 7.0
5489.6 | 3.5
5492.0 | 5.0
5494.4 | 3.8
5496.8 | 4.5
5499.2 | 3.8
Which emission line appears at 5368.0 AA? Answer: [O II] 3727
